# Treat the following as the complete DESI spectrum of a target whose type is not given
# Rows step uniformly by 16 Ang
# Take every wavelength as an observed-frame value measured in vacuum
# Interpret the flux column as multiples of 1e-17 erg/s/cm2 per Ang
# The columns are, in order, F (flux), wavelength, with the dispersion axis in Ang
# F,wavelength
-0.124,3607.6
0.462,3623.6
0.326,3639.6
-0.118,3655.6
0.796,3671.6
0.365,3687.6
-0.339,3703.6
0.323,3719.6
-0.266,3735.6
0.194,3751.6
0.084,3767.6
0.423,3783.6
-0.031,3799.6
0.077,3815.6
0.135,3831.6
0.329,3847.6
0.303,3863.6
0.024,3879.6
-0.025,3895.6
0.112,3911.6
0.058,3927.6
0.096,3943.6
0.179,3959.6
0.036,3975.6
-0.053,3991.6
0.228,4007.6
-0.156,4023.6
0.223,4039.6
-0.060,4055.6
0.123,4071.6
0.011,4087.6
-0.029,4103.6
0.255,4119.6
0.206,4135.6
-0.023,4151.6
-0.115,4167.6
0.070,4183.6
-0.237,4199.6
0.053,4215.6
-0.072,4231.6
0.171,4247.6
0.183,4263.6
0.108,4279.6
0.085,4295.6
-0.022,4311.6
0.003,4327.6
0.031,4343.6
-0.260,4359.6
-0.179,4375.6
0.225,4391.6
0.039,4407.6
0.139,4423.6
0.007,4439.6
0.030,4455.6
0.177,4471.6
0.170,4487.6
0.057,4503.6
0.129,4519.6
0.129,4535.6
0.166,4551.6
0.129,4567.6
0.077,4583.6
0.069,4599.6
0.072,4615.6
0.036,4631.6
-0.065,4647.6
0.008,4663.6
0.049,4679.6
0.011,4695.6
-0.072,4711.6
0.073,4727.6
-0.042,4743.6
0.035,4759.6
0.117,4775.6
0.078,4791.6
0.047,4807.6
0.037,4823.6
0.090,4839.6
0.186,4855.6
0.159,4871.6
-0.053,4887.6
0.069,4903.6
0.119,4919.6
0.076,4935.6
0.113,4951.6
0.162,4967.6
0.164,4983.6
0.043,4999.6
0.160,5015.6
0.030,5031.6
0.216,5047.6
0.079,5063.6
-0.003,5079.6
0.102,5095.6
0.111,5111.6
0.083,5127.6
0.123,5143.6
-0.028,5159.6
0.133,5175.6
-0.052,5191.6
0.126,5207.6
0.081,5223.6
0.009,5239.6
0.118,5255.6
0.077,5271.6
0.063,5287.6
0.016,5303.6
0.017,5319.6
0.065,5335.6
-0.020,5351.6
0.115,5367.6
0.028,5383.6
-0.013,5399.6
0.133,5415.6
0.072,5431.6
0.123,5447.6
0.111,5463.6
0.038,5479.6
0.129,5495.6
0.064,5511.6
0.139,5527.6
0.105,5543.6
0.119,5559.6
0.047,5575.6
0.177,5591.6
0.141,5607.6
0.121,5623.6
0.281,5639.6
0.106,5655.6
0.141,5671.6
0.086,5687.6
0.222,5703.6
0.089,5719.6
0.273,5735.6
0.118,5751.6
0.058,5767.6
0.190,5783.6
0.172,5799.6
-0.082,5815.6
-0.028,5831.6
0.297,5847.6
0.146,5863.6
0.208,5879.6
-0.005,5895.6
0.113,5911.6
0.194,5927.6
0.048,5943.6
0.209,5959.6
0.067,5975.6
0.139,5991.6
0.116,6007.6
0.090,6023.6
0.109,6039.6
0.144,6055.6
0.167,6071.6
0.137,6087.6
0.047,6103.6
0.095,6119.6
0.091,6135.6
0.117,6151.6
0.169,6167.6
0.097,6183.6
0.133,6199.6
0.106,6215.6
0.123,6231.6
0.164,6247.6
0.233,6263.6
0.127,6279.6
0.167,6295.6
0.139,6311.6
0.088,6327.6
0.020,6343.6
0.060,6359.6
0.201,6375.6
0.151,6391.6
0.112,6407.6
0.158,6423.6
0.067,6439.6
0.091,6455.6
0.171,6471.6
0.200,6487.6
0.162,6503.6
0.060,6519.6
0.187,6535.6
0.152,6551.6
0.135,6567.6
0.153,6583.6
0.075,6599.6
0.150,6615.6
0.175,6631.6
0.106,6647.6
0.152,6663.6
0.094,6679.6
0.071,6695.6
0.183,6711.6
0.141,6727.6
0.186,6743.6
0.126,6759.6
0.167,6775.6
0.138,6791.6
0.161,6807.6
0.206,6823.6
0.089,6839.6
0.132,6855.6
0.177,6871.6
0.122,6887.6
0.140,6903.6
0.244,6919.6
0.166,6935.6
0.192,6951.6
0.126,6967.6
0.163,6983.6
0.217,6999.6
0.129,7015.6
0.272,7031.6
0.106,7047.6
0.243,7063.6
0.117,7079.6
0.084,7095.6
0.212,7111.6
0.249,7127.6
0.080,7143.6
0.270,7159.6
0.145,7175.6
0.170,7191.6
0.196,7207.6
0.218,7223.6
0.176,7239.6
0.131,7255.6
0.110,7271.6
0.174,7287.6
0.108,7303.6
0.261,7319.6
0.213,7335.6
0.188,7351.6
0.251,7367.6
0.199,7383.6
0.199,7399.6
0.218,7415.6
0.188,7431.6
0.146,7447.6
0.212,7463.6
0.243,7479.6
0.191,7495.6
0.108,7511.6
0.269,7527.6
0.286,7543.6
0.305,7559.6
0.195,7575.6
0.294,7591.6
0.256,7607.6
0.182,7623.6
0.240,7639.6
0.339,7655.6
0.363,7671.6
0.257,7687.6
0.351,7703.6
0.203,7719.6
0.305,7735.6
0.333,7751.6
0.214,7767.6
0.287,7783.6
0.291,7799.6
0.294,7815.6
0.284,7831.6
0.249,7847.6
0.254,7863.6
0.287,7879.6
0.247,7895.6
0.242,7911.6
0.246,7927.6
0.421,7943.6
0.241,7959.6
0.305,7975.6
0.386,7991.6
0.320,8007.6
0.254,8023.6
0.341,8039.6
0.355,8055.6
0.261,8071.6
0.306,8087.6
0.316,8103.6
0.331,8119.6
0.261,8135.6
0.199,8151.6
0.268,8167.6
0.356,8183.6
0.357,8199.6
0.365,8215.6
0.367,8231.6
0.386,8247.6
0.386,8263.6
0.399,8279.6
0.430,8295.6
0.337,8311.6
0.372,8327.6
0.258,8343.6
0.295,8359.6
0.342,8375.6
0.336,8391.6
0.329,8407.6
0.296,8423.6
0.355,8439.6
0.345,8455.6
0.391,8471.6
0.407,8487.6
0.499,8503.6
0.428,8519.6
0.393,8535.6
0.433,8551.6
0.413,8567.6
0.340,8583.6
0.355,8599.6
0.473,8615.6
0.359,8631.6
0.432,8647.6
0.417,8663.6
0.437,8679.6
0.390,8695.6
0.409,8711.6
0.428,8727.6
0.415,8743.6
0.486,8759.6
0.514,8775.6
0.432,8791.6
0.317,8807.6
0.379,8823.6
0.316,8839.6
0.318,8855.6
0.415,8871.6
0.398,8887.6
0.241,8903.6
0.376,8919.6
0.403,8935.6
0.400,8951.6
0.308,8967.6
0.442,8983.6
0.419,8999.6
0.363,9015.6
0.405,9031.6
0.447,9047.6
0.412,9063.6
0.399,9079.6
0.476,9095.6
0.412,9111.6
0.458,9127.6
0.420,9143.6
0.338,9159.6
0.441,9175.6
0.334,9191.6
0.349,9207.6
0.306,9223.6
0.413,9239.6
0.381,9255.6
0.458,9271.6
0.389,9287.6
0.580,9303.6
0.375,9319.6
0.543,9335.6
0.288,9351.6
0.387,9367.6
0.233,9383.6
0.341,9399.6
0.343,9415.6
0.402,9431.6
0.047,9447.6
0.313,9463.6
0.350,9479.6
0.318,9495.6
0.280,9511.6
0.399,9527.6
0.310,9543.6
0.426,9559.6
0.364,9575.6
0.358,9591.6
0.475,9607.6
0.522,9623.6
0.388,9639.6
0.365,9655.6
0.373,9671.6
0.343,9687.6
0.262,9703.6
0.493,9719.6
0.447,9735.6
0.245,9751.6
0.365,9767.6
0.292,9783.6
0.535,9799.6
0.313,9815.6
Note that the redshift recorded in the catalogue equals 0.89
